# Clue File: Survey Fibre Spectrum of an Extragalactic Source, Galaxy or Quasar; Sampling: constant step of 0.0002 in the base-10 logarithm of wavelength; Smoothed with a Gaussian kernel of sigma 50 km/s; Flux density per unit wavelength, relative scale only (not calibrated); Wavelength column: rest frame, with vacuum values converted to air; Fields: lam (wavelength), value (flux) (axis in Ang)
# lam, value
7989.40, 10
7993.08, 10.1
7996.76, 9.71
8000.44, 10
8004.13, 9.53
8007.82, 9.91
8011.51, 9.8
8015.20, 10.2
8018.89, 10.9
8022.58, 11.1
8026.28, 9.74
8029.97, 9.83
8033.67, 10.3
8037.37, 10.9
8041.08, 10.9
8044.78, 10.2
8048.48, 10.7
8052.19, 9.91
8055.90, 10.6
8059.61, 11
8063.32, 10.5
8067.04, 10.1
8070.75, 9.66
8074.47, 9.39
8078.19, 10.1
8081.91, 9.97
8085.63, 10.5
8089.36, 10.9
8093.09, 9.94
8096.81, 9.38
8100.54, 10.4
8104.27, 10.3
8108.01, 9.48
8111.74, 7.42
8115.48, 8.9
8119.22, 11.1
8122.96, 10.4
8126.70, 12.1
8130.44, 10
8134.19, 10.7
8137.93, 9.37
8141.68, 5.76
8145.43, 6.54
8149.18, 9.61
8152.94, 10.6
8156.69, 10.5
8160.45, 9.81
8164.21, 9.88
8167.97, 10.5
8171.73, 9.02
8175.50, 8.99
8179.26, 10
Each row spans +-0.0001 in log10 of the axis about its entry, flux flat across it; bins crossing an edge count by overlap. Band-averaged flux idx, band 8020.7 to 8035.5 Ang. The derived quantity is 10.2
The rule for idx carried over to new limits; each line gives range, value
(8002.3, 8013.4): 9.75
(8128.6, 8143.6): 8.95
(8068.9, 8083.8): 9.78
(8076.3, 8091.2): 10.4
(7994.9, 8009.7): 9.79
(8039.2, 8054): 10.4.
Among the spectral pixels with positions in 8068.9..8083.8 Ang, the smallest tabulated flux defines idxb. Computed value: 9.39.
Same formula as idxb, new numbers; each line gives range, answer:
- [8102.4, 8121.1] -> 7.42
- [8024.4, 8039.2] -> 9.74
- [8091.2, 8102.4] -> 9.38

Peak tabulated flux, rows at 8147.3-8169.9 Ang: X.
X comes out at 10.6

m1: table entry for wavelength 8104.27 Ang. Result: 10.3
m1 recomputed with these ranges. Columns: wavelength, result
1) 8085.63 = 10.5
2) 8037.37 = 10.9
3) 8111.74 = 7.42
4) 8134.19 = 10.7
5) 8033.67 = 10.3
